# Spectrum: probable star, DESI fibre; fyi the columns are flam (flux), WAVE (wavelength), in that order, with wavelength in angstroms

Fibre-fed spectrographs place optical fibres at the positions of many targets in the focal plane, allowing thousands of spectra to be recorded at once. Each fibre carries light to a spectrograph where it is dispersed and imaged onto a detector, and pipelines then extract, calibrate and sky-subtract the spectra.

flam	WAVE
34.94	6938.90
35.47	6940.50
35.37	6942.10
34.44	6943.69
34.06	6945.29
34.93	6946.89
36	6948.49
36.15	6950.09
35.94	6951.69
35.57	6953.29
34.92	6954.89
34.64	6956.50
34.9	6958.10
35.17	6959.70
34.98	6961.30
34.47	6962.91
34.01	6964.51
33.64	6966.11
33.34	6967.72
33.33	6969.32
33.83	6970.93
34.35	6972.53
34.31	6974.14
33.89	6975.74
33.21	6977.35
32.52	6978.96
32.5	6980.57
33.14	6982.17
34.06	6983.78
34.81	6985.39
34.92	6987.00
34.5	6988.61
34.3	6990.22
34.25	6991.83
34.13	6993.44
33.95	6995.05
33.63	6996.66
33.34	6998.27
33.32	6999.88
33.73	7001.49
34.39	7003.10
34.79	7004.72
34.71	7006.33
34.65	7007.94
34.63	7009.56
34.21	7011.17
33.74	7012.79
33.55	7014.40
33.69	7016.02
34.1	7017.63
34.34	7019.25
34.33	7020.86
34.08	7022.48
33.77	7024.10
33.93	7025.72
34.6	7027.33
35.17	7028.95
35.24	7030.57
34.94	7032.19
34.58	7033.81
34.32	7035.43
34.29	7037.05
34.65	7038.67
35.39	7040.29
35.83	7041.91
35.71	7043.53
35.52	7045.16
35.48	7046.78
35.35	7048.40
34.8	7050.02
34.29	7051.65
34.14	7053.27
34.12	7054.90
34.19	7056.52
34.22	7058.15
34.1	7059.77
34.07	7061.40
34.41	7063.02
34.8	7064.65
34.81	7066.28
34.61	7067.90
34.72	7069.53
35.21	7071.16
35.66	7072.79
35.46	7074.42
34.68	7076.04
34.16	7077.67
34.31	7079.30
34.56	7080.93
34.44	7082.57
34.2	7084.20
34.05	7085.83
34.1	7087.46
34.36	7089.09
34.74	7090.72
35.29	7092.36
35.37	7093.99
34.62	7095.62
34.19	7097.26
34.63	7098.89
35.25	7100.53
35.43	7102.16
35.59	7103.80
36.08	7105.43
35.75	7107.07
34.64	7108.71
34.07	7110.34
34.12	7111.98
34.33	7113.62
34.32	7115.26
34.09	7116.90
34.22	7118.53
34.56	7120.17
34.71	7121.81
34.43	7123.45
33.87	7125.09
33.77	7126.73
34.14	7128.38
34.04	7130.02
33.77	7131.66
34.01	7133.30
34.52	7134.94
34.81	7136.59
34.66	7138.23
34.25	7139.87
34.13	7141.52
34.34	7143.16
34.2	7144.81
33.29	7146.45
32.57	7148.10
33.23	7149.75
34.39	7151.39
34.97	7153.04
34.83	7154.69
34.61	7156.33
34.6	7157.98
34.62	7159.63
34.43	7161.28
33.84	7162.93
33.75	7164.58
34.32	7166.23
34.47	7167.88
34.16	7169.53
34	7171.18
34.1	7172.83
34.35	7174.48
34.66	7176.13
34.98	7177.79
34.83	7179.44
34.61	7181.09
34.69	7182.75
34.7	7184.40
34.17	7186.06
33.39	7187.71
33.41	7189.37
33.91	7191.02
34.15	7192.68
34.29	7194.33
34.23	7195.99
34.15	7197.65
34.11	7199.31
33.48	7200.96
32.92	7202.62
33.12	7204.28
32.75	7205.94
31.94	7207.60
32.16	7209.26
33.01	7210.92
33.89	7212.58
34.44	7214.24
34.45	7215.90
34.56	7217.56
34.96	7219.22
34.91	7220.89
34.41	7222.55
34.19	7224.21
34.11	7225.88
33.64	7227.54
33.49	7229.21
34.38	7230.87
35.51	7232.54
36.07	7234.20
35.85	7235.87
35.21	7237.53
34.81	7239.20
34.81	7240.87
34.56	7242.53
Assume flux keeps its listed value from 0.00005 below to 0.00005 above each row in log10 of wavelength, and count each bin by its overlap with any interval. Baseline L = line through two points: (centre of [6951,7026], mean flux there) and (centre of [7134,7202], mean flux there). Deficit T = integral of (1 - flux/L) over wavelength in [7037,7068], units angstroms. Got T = -0.5 angstroms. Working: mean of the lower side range 34.1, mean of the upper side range 34.2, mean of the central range 34.8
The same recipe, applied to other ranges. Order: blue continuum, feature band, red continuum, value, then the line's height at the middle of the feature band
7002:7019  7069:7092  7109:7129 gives -0.3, 34.2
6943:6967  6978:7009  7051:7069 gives 0.6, 34.7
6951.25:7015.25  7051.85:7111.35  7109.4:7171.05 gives -0.9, 34.2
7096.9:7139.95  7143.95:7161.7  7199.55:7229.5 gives 0.0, 34.2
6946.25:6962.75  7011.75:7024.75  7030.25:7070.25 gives 0.4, 34.9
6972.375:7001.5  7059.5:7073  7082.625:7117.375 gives -0.1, 34.5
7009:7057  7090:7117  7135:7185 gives -0.3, 34.4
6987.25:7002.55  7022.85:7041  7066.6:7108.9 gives -0.2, 34.3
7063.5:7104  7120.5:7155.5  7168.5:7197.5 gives 0.3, 34.5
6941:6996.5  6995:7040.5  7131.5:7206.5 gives 0.1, 34.3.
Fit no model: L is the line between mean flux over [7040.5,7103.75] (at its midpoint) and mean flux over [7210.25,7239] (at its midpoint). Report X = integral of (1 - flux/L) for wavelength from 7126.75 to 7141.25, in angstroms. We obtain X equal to 0.18 angstroms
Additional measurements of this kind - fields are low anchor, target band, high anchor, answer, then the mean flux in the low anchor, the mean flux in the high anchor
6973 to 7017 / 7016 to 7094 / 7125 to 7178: -1.35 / 34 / 34.2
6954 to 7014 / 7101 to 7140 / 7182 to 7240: -0.49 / 34.1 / 34.1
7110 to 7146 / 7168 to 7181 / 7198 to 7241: -0.11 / 34.2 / 34.1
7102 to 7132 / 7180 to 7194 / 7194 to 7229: -0.07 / 34.5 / 33.8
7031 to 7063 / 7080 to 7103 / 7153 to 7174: -0.05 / 34.7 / 34.3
